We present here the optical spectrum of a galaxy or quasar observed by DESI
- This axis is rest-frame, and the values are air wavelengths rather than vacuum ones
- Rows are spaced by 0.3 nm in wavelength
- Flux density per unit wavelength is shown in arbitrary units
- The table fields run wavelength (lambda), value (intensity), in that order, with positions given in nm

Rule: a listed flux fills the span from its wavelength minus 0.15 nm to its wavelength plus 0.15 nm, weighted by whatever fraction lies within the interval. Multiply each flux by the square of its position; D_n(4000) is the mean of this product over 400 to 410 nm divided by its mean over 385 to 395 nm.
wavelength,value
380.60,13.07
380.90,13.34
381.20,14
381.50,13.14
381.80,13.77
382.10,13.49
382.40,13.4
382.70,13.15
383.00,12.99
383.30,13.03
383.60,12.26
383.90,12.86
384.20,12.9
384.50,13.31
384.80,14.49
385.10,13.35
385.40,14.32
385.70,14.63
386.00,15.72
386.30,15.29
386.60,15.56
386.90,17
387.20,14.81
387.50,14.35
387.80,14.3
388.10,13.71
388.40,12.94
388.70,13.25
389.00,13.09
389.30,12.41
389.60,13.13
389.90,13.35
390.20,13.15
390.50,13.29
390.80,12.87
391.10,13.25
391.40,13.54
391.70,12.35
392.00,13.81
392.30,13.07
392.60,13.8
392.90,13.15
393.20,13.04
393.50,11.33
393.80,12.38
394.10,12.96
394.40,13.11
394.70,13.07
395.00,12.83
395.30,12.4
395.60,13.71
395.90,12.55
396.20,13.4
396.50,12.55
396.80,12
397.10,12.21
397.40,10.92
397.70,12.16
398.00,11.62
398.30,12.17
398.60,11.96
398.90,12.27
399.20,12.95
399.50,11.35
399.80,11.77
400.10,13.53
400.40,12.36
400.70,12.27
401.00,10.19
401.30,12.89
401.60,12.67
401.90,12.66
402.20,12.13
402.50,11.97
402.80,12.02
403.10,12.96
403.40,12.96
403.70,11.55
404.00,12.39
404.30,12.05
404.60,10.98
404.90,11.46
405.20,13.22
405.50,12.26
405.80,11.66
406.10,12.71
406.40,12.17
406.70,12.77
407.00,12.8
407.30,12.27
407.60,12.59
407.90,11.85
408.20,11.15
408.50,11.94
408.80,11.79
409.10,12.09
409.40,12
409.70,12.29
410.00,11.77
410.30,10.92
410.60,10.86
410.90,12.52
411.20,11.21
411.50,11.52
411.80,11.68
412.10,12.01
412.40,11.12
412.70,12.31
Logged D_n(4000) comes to 1.0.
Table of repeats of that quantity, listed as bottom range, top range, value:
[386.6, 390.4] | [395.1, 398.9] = 0.93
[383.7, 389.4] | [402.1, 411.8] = 0.94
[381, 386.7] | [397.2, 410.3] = 0.97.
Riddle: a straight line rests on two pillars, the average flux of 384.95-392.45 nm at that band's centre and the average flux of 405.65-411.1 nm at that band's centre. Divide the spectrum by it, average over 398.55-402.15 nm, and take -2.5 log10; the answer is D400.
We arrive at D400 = 0.04 mag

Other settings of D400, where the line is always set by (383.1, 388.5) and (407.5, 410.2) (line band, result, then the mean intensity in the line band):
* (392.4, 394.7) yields 0.05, 12.8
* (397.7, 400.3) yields 0.06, 12.2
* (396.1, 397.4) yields 0.07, 12.3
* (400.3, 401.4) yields 0.07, 11.9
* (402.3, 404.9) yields 0.03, 12.1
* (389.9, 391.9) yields 0.04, 13.1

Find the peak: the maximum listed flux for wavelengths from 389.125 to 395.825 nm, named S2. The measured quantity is 13.81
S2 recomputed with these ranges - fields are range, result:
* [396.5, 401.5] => 13.53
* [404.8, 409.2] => 13.22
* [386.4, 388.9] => 17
